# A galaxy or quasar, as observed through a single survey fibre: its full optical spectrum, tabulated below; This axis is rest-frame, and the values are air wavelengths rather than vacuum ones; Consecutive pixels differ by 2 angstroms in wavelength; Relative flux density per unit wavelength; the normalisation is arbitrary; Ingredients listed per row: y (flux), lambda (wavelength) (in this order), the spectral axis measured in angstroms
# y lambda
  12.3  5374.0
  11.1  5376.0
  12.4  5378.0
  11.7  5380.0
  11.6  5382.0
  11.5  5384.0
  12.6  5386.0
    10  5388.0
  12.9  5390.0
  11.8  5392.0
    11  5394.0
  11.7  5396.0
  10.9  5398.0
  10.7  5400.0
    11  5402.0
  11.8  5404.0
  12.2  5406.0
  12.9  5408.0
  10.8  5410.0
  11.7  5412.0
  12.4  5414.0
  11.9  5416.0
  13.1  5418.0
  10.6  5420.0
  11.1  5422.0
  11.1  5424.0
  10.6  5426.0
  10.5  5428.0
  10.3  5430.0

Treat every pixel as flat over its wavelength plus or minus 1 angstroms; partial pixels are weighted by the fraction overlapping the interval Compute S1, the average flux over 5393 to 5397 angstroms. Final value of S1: 11.3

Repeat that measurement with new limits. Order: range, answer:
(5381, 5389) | 11.4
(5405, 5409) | 12.6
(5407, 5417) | 11.9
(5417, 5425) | 11.5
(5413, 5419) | 12.5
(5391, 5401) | 11.2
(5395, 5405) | 11.2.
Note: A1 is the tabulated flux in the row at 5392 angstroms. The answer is 11.8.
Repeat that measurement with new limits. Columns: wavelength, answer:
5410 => 10.8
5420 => 10.6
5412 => 11.7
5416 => 11.9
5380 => 11.7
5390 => 12.9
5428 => 10.5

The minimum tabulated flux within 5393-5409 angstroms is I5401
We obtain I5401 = 10.7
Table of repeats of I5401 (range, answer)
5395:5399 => 10.9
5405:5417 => 10.8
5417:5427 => 10.6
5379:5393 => 10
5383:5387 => 11.5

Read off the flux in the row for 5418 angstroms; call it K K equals 13.1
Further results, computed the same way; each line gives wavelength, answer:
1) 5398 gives 10.9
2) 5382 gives 11.6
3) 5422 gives 11.1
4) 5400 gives 10.7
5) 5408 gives 12.9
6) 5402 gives 11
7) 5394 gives 11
